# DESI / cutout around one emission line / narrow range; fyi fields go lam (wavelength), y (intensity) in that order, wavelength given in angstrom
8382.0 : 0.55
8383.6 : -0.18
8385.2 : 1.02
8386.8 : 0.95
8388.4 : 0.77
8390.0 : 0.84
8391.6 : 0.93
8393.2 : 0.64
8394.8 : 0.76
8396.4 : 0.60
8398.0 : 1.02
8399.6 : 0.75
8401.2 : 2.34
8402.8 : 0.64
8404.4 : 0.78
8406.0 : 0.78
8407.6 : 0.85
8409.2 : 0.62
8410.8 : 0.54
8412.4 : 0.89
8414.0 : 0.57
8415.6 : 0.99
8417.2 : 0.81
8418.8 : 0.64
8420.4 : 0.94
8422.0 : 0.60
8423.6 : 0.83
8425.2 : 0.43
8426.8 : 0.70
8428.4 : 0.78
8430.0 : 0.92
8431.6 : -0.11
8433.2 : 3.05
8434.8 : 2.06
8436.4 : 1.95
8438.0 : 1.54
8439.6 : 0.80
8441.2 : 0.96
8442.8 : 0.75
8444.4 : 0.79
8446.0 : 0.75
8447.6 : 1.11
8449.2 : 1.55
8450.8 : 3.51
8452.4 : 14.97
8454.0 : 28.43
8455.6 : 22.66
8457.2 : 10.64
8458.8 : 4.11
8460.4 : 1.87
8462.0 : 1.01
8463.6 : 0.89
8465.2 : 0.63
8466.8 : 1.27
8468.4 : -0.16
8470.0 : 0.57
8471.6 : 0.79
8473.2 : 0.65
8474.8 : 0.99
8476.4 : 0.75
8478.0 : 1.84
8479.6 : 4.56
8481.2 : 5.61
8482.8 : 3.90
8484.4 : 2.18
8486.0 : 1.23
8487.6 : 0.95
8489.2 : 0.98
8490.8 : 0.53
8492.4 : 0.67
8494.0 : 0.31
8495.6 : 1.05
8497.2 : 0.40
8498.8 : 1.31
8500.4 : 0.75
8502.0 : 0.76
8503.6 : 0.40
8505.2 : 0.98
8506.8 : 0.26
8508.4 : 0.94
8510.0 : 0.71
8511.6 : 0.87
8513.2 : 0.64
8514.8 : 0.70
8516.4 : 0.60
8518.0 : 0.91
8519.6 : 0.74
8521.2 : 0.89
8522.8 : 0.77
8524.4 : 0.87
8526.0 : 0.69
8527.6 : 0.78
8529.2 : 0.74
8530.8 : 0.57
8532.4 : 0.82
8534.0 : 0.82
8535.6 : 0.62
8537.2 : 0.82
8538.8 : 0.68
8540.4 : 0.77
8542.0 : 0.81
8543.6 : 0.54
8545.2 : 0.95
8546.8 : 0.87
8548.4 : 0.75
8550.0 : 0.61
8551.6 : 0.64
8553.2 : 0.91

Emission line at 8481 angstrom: [N II]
